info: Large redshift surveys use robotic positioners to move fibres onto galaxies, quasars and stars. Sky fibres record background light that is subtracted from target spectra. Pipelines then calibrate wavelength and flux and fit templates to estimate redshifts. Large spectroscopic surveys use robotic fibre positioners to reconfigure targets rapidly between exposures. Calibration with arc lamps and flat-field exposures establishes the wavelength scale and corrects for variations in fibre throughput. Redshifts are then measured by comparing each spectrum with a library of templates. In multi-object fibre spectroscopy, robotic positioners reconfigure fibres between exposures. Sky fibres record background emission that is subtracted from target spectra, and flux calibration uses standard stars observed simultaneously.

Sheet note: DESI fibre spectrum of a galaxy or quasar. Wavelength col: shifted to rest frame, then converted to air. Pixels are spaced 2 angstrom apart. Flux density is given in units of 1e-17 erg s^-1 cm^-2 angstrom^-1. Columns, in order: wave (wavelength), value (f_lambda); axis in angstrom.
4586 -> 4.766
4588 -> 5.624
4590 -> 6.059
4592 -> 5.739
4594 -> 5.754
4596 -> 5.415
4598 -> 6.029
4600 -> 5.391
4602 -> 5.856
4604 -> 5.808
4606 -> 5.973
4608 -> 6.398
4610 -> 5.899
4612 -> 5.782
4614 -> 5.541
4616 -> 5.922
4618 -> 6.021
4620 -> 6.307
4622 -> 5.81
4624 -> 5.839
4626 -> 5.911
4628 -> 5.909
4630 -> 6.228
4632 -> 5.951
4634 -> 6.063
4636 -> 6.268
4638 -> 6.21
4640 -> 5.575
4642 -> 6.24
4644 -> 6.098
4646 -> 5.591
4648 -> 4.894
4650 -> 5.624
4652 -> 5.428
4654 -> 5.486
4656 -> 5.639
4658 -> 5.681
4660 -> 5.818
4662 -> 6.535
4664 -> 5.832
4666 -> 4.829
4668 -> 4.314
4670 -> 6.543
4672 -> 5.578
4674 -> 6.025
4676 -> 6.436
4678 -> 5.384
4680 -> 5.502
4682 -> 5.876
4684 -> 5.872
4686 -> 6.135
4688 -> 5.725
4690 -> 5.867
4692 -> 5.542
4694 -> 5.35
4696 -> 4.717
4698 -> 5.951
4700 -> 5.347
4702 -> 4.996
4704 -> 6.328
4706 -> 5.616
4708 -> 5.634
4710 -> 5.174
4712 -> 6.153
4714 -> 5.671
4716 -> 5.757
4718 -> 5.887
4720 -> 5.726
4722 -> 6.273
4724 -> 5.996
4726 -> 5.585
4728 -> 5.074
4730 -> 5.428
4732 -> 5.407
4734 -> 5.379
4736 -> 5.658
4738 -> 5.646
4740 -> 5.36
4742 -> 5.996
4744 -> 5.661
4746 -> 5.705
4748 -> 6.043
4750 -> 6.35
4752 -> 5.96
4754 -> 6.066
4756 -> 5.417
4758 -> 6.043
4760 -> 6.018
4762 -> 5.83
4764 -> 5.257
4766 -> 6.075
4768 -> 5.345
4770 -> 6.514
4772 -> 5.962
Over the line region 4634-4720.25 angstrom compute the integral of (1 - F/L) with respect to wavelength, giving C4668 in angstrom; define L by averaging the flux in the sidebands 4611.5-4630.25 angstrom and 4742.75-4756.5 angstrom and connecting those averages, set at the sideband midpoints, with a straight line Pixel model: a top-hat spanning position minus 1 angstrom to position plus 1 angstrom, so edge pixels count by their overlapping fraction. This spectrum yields 3.13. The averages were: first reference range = 5.92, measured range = 5.7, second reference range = 5.91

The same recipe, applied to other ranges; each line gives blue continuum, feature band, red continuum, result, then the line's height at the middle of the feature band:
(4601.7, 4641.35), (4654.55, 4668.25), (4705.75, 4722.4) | 0.7 angstrom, 5.88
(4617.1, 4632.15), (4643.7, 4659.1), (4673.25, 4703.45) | 0.8 angstrom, 5.85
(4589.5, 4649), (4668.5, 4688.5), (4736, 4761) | 0.0 angstrom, 5.87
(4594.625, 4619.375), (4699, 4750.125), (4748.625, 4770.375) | 1.7 angstrom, 5.87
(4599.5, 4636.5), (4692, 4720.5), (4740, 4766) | 1.4 angstrom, 5.88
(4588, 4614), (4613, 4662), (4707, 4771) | -0.4 angstrom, 5.8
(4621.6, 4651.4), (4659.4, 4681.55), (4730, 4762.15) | 0.5 angstrom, 5.84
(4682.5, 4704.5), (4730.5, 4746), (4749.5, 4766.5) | 0.5 angstrom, 5.79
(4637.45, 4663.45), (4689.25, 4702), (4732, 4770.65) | 0.8 angstrom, 5.77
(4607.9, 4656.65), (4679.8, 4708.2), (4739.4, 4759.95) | 1.1 angstrom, 5.87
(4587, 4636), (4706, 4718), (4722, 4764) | 0.2 angstrom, 5.77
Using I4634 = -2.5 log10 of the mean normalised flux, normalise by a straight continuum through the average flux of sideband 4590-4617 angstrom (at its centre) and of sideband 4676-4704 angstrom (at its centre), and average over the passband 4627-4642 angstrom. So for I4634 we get -0.05 mag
